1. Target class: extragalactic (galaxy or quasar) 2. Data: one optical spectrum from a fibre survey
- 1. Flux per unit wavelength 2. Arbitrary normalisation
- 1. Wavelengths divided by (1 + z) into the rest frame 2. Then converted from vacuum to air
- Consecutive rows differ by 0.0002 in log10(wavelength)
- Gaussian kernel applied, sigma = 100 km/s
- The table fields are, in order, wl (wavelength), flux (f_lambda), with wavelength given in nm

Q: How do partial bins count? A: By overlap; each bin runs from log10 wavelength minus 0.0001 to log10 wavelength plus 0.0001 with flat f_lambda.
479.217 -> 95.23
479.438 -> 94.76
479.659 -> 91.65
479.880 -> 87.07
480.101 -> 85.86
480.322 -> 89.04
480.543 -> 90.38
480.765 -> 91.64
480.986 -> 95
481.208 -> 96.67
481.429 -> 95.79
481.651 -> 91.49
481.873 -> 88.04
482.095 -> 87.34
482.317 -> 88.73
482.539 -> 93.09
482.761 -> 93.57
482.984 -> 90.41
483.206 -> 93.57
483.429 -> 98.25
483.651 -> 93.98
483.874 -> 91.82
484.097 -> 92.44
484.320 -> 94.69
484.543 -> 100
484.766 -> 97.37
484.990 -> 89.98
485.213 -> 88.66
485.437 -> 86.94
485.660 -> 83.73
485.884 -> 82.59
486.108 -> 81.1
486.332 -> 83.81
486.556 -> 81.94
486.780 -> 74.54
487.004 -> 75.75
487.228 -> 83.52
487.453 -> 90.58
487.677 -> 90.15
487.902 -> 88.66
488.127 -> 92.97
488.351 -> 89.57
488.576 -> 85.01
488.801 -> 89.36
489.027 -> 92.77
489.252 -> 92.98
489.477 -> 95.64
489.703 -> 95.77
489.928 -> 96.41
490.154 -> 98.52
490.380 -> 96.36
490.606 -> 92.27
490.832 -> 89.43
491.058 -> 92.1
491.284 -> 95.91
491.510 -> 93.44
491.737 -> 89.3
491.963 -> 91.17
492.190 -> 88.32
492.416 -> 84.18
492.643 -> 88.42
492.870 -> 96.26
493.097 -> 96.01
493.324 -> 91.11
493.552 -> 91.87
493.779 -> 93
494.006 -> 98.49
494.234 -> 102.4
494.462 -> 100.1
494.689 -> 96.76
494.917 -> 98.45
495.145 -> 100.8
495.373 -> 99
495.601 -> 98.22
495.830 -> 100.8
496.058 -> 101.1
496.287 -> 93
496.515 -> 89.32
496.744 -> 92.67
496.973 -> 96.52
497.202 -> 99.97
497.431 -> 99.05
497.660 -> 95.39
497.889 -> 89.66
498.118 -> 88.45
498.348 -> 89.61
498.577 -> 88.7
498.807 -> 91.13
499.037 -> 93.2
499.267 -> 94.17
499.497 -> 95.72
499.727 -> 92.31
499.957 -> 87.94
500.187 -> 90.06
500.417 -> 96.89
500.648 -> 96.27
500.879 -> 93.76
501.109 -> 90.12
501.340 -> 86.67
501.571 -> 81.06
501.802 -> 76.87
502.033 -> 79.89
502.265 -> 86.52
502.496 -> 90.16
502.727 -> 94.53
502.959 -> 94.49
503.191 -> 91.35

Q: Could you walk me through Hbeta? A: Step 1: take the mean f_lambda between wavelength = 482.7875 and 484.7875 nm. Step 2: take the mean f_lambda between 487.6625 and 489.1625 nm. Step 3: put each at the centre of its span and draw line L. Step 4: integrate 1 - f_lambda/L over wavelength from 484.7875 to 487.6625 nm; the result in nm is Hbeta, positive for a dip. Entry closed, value 0.24 nm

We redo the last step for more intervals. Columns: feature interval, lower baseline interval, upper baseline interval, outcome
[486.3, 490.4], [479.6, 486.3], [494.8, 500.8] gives 0.14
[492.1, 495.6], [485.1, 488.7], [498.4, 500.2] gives -0.25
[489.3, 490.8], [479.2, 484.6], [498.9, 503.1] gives -0.07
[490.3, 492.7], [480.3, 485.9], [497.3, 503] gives 0.01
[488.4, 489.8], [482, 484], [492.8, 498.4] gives 0.03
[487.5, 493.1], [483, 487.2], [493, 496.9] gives 0.05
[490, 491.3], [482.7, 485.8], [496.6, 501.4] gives -0.02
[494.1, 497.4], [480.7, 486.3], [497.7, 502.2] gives -0.28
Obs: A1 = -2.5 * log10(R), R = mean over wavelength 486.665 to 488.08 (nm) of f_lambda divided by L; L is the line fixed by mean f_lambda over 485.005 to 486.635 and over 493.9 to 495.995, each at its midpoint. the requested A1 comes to 0.036 mag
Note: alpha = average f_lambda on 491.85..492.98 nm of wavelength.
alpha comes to 89.7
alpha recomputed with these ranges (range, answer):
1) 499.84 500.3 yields 89.1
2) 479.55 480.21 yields 88.2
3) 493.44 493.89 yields 92.5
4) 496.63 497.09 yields 94.6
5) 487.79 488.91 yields 89.2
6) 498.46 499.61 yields 92.6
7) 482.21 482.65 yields 91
